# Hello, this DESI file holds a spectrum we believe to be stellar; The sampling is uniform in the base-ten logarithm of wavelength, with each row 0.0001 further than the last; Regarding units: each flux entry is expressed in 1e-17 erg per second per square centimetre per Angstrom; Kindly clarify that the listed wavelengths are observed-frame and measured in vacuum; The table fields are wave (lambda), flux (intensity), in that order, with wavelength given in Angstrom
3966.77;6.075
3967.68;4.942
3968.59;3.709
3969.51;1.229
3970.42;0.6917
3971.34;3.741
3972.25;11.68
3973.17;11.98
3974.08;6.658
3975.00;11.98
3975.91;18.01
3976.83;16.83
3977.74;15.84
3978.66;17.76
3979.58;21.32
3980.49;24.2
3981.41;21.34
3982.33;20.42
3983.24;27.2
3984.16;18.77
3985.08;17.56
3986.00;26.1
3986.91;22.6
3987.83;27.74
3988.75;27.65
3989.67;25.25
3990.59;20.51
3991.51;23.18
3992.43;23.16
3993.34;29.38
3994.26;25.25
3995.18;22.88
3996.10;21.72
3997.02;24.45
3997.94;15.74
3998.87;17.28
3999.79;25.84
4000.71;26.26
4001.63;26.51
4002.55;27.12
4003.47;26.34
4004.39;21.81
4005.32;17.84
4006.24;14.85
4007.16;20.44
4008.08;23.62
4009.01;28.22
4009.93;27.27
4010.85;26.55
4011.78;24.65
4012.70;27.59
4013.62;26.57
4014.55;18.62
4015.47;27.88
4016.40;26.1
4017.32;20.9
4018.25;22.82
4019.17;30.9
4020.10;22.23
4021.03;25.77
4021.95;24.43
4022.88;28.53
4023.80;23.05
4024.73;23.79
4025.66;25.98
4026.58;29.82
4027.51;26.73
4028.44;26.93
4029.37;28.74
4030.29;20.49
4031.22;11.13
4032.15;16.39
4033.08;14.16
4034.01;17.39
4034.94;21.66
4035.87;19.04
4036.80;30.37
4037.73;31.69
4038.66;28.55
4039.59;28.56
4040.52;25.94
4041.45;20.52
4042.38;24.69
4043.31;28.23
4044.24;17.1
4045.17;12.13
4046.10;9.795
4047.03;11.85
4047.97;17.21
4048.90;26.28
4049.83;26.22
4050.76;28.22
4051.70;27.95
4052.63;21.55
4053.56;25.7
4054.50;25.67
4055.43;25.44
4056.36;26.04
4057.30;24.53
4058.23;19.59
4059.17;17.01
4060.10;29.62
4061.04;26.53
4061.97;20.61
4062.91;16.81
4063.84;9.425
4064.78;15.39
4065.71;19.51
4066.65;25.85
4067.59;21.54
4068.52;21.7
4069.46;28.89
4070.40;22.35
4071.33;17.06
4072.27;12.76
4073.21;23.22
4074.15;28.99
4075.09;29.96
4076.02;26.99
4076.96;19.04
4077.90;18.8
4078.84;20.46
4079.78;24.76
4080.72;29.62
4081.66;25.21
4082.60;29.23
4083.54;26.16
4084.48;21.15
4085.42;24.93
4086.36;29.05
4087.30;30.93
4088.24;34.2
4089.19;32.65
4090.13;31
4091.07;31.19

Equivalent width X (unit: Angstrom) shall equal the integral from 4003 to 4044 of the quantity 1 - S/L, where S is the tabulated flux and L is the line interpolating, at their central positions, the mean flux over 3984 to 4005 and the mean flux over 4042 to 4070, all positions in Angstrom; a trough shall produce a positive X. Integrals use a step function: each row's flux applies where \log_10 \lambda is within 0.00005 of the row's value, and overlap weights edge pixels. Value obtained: -2.3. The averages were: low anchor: 23.6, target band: 24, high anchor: 21.7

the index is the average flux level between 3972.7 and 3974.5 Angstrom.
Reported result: 9.38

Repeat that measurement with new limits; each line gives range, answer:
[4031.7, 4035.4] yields 17.4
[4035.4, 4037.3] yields 24.8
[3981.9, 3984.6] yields 22.2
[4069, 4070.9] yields 25.5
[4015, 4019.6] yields 25.7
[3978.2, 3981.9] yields 21.1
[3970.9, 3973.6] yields 9.14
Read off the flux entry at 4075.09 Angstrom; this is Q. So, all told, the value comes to 29.96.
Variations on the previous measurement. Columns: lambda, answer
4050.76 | 28.22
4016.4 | 26.1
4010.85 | 26.55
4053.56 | 25.7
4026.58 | 29.82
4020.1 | 22.23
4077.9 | 18.8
